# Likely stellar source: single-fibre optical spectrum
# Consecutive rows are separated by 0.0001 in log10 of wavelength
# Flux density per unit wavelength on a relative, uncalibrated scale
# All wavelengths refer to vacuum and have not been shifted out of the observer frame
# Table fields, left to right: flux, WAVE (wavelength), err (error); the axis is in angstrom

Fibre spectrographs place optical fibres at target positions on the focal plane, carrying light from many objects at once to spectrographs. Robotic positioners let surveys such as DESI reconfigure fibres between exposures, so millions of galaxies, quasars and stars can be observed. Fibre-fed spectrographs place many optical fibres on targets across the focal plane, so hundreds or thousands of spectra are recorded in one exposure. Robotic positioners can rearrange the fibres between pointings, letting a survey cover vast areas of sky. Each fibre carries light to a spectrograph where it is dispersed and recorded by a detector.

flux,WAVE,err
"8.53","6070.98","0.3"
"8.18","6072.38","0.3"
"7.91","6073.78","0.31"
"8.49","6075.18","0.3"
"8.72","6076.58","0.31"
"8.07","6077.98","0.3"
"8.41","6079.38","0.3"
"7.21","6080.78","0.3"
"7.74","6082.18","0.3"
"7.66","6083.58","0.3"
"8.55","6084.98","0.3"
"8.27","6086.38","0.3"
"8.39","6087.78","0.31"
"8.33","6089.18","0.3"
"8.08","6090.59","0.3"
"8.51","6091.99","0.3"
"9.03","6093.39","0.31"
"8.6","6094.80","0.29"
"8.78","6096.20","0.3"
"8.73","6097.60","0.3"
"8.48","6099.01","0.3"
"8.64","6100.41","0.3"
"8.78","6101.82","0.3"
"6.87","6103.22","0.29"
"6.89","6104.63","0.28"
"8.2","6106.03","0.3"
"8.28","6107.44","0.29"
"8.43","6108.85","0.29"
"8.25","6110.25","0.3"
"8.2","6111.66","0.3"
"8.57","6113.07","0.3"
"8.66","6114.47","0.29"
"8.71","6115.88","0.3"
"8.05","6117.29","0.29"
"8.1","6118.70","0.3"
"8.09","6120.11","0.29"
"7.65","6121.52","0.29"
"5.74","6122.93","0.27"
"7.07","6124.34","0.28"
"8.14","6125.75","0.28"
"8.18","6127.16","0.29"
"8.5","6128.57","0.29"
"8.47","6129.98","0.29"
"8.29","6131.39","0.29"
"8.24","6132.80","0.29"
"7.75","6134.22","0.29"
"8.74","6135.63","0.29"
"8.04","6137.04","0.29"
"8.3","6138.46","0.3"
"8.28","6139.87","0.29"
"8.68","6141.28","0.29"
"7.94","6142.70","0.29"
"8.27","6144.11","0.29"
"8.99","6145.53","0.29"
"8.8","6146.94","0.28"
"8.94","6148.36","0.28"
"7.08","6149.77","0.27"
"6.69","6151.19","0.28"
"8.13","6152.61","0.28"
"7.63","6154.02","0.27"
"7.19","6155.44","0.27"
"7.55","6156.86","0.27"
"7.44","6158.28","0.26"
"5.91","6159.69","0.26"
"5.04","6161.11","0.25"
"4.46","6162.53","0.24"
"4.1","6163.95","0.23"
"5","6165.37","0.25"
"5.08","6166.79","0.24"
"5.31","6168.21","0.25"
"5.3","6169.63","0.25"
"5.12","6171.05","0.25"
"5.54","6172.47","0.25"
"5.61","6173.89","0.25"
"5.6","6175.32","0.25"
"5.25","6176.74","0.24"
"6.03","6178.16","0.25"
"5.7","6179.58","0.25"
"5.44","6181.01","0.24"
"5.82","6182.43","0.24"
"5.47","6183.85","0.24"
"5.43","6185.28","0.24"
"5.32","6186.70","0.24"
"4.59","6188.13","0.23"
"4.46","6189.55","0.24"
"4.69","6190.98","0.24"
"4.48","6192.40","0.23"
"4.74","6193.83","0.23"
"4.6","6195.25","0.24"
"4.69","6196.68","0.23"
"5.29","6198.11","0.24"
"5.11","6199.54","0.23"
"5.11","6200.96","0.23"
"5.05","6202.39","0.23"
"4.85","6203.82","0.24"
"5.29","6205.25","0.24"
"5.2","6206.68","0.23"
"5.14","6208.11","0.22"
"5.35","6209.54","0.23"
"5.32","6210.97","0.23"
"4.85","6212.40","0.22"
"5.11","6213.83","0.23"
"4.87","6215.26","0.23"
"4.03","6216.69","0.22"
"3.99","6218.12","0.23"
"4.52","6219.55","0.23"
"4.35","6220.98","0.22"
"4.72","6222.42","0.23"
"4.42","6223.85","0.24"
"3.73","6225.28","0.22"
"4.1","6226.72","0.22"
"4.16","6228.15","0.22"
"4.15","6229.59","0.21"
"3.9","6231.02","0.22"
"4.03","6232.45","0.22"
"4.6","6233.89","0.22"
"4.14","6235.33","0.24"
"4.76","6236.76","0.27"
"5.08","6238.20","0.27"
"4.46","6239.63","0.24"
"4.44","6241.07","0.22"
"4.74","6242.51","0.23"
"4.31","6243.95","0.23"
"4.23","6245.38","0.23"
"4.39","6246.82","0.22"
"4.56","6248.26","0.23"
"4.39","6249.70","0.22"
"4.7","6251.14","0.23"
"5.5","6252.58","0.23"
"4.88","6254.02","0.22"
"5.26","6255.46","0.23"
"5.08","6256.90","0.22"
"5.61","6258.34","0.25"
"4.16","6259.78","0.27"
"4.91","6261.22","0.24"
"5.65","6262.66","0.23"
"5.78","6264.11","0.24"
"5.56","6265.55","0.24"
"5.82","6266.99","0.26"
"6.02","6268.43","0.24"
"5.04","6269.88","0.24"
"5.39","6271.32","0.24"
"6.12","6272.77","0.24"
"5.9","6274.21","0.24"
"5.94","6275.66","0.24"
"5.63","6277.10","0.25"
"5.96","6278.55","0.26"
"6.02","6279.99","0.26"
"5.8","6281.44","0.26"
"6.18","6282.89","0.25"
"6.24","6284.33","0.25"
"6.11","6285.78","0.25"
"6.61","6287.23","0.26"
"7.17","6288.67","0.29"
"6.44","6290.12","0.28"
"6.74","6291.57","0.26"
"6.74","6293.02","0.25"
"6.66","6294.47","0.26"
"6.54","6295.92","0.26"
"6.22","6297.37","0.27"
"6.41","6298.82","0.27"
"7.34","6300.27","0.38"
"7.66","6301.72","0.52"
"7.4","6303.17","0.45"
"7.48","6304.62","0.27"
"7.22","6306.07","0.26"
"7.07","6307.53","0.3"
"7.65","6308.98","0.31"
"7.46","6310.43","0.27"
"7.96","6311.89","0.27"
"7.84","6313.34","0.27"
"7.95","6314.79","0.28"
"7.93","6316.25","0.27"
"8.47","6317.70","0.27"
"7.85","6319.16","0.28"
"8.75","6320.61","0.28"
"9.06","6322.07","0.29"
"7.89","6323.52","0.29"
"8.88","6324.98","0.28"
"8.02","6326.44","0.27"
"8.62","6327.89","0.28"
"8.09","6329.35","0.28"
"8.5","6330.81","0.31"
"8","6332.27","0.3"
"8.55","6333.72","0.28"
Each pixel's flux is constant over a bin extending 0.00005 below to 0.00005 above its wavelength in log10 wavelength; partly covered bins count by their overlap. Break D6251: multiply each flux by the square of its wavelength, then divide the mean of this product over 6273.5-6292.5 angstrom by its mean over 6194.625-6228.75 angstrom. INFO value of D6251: 1.34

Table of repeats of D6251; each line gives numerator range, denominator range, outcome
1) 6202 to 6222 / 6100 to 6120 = 0.61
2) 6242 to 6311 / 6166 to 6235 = 1.24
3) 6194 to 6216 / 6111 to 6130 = 0.65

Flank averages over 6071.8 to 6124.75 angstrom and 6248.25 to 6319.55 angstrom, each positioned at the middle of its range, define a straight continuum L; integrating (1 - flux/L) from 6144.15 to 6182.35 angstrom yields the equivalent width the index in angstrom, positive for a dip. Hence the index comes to 6.2 angstrom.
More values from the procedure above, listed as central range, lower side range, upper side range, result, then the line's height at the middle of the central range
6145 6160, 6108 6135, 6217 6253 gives -1.3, 7.06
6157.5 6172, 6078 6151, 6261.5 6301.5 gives 4.4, 7.57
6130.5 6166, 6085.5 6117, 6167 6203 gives -4.4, 6.57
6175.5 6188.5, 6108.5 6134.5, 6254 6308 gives 3.3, 7.33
